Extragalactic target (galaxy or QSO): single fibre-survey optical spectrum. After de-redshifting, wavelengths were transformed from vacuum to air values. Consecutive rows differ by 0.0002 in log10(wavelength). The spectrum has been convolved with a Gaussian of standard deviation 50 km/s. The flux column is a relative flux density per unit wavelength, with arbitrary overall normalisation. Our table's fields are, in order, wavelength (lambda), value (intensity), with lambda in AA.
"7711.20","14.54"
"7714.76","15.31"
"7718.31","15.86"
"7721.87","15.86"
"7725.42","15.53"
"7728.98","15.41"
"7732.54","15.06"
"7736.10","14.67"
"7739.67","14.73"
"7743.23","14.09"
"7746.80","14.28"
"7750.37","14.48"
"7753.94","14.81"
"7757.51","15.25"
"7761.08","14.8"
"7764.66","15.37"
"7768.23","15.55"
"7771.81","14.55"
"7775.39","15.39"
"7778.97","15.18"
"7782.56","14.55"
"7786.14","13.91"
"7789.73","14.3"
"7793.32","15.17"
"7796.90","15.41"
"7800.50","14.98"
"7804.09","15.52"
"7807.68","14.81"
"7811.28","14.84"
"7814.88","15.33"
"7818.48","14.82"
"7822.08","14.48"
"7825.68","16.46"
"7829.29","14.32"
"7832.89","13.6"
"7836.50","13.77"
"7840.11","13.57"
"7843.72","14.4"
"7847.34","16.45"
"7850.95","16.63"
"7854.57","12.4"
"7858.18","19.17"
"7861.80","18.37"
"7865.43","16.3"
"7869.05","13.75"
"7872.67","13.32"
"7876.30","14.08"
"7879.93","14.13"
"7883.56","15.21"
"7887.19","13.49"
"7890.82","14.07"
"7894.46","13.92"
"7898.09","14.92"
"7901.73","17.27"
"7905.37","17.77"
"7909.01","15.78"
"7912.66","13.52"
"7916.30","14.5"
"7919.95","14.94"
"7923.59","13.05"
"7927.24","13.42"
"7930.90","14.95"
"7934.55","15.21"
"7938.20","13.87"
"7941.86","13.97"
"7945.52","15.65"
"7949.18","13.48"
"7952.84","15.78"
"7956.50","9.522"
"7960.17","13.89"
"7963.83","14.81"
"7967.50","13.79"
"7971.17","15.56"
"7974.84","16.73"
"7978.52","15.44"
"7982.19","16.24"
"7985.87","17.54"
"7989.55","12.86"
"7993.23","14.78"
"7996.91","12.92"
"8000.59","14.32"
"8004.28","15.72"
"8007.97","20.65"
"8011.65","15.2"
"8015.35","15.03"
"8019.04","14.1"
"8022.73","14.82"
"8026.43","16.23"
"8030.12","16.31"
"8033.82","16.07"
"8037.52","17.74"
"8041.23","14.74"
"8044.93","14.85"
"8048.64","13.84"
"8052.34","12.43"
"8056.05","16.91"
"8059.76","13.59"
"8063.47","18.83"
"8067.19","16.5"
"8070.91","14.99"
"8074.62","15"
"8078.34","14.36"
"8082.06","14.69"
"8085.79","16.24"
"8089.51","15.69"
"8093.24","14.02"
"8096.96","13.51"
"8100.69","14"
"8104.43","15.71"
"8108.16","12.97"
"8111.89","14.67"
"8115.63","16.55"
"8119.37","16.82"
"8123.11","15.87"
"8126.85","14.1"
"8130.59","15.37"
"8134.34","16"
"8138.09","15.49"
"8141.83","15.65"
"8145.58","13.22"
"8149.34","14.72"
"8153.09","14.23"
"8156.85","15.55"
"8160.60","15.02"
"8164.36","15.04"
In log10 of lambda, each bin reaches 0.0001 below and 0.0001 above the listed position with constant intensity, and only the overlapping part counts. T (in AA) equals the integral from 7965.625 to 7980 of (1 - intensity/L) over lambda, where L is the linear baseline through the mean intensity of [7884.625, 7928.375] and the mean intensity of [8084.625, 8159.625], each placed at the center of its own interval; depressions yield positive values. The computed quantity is -0.5 AA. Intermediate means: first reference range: 14.8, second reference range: 15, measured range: 15.4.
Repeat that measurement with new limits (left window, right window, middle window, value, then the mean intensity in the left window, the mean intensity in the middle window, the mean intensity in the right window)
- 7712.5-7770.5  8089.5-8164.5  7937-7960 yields 1.96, 15.1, 13.7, 14.9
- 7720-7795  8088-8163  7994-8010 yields -0.95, 14.9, 15.8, 15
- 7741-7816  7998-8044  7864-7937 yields 3.32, 14.9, 14.7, 15.8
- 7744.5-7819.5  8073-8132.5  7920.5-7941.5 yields 1.12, 14.9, 14.1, 15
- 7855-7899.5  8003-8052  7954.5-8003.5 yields 2.97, 15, 14.5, 15.7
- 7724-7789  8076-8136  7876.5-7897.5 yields 1.01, 14.9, 14.2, 15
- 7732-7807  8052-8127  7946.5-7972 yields 2.08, 14.9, 13.8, 15.2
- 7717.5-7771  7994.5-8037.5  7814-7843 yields 1.35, 15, 14.5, 15.7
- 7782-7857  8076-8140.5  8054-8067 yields -1.18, 14.8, 16.4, 15.1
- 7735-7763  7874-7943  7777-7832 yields -1.06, 14.6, 14.9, 14.6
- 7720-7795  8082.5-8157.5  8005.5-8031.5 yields -1.84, 14.9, 16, 15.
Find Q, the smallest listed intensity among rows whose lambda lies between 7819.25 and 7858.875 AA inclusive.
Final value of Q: 12.4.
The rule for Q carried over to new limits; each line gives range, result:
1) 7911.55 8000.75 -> 9.522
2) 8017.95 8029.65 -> 14.1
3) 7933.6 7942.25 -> 13.87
